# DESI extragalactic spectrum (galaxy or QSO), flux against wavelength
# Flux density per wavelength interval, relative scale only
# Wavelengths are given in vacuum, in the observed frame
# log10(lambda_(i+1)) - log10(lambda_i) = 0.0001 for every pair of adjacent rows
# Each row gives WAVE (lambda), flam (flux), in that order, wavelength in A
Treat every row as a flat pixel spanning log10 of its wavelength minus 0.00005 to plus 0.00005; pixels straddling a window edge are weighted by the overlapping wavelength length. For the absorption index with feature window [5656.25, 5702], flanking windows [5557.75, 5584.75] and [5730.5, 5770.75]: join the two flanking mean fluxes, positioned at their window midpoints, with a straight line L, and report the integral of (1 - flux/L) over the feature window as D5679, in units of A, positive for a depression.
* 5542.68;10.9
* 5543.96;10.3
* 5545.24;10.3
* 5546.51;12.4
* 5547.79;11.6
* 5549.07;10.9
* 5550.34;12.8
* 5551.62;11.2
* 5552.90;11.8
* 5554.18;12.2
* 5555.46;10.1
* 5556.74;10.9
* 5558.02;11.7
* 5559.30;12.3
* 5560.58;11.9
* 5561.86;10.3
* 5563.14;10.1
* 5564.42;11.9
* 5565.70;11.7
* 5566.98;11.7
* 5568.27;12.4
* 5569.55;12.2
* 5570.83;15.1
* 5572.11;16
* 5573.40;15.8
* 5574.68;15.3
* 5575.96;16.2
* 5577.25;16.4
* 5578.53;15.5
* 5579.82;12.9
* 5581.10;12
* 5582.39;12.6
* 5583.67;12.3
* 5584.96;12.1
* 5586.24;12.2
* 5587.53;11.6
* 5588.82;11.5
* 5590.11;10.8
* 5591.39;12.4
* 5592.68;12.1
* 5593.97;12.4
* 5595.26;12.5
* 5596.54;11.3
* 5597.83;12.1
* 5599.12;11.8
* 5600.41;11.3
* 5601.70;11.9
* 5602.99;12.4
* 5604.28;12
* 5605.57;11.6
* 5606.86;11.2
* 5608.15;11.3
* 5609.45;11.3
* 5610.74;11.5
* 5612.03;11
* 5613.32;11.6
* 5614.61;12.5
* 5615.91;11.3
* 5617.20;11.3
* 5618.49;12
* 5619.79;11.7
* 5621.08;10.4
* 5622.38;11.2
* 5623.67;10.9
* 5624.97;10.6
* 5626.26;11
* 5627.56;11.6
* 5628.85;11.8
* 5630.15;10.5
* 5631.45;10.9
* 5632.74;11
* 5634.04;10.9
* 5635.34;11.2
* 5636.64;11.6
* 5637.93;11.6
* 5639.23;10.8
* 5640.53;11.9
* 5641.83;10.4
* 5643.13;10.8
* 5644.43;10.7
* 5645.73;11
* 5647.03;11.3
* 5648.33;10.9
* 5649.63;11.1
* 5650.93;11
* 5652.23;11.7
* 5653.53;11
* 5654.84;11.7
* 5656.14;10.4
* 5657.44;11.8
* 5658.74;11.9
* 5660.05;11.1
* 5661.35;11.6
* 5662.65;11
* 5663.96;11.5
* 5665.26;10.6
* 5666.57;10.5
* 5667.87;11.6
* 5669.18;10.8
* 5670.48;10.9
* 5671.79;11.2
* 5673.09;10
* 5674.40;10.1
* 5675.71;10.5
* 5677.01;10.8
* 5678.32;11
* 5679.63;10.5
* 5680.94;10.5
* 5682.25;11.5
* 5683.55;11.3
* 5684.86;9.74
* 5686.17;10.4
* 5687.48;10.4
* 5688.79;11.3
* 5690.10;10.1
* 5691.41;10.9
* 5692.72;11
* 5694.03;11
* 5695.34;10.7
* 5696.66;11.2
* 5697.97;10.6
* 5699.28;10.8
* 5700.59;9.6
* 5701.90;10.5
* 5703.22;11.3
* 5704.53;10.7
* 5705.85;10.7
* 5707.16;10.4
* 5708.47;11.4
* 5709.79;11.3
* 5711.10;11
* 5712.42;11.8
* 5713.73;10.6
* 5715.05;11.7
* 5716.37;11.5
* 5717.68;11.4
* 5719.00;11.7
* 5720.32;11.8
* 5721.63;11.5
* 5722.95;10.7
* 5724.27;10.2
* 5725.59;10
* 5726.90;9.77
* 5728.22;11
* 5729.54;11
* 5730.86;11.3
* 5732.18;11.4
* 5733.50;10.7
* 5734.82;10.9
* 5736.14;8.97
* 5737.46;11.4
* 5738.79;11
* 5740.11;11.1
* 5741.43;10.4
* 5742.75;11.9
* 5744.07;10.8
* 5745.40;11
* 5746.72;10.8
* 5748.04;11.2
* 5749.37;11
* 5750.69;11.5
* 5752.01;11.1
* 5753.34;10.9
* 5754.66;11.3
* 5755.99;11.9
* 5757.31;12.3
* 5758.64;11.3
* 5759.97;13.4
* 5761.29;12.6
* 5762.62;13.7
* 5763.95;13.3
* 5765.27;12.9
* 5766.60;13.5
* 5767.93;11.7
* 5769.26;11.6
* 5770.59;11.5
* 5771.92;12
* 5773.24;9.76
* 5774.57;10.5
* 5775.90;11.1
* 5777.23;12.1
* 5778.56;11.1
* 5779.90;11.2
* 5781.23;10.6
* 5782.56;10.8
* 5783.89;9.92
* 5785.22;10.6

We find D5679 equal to 5.16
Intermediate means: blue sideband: 13.2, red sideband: 11.6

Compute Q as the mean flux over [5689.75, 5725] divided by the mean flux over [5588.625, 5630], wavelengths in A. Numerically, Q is 0.95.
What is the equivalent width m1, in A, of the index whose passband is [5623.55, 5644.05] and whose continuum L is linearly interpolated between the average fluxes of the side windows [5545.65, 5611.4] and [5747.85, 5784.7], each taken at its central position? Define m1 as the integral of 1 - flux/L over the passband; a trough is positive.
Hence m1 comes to 1.7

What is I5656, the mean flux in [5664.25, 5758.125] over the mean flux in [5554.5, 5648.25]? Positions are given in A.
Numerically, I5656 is 0.9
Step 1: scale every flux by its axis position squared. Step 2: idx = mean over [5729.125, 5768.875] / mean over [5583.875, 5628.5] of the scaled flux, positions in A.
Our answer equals 1.05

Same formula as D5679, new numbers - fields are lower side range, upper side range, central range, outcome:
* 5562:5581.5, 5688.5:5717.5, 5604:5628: 2.55 A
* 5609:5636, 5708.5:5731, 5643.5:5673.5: 0.21 A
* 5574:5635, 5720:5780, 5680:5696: 1.21 A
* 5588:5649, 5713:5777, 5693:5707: 0.82 A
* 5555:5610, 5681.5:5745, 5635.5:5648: 0.64 A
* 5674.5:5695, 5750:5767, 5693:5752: 2.87 A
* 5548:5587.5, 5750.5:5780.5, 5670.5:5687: 2.11 A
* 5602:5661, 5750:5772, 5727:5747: 1.85 A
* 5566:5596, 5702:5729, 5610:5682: 6.11 A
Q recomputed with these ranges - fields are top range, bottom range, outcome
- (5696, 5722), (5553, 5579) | 0.86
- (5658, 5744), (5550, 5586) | 0.85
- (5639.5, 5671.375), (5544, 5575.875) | 0.91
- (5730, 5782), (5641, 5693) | 1.05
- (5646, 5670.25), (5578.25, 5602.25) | 0.92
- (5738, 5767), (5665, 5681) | 1.10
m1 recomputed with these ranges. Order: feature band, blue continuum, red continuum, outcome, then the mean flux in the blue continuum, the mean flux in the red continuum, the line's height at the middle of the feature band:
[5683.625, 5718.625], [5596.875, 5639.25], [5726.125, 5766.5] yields 1.7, 11.4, 11.4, 11.4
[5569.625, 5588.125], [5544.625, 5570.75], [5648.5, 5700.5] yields -4.0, 11.6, 10.9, 11.5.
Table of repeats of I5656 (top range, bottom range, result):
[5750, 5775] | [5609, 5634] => 1.06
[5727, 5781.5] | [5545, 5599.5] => 0.92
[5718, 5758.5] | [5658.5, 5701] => 1.02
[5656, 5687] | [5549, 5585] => 0.85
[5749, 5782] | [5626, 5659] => 1.05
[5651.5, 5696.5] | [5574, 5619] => 0.89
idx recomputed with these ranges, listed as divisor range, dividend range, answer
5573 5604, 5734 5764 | 0.95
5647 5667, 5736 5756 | 1.02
